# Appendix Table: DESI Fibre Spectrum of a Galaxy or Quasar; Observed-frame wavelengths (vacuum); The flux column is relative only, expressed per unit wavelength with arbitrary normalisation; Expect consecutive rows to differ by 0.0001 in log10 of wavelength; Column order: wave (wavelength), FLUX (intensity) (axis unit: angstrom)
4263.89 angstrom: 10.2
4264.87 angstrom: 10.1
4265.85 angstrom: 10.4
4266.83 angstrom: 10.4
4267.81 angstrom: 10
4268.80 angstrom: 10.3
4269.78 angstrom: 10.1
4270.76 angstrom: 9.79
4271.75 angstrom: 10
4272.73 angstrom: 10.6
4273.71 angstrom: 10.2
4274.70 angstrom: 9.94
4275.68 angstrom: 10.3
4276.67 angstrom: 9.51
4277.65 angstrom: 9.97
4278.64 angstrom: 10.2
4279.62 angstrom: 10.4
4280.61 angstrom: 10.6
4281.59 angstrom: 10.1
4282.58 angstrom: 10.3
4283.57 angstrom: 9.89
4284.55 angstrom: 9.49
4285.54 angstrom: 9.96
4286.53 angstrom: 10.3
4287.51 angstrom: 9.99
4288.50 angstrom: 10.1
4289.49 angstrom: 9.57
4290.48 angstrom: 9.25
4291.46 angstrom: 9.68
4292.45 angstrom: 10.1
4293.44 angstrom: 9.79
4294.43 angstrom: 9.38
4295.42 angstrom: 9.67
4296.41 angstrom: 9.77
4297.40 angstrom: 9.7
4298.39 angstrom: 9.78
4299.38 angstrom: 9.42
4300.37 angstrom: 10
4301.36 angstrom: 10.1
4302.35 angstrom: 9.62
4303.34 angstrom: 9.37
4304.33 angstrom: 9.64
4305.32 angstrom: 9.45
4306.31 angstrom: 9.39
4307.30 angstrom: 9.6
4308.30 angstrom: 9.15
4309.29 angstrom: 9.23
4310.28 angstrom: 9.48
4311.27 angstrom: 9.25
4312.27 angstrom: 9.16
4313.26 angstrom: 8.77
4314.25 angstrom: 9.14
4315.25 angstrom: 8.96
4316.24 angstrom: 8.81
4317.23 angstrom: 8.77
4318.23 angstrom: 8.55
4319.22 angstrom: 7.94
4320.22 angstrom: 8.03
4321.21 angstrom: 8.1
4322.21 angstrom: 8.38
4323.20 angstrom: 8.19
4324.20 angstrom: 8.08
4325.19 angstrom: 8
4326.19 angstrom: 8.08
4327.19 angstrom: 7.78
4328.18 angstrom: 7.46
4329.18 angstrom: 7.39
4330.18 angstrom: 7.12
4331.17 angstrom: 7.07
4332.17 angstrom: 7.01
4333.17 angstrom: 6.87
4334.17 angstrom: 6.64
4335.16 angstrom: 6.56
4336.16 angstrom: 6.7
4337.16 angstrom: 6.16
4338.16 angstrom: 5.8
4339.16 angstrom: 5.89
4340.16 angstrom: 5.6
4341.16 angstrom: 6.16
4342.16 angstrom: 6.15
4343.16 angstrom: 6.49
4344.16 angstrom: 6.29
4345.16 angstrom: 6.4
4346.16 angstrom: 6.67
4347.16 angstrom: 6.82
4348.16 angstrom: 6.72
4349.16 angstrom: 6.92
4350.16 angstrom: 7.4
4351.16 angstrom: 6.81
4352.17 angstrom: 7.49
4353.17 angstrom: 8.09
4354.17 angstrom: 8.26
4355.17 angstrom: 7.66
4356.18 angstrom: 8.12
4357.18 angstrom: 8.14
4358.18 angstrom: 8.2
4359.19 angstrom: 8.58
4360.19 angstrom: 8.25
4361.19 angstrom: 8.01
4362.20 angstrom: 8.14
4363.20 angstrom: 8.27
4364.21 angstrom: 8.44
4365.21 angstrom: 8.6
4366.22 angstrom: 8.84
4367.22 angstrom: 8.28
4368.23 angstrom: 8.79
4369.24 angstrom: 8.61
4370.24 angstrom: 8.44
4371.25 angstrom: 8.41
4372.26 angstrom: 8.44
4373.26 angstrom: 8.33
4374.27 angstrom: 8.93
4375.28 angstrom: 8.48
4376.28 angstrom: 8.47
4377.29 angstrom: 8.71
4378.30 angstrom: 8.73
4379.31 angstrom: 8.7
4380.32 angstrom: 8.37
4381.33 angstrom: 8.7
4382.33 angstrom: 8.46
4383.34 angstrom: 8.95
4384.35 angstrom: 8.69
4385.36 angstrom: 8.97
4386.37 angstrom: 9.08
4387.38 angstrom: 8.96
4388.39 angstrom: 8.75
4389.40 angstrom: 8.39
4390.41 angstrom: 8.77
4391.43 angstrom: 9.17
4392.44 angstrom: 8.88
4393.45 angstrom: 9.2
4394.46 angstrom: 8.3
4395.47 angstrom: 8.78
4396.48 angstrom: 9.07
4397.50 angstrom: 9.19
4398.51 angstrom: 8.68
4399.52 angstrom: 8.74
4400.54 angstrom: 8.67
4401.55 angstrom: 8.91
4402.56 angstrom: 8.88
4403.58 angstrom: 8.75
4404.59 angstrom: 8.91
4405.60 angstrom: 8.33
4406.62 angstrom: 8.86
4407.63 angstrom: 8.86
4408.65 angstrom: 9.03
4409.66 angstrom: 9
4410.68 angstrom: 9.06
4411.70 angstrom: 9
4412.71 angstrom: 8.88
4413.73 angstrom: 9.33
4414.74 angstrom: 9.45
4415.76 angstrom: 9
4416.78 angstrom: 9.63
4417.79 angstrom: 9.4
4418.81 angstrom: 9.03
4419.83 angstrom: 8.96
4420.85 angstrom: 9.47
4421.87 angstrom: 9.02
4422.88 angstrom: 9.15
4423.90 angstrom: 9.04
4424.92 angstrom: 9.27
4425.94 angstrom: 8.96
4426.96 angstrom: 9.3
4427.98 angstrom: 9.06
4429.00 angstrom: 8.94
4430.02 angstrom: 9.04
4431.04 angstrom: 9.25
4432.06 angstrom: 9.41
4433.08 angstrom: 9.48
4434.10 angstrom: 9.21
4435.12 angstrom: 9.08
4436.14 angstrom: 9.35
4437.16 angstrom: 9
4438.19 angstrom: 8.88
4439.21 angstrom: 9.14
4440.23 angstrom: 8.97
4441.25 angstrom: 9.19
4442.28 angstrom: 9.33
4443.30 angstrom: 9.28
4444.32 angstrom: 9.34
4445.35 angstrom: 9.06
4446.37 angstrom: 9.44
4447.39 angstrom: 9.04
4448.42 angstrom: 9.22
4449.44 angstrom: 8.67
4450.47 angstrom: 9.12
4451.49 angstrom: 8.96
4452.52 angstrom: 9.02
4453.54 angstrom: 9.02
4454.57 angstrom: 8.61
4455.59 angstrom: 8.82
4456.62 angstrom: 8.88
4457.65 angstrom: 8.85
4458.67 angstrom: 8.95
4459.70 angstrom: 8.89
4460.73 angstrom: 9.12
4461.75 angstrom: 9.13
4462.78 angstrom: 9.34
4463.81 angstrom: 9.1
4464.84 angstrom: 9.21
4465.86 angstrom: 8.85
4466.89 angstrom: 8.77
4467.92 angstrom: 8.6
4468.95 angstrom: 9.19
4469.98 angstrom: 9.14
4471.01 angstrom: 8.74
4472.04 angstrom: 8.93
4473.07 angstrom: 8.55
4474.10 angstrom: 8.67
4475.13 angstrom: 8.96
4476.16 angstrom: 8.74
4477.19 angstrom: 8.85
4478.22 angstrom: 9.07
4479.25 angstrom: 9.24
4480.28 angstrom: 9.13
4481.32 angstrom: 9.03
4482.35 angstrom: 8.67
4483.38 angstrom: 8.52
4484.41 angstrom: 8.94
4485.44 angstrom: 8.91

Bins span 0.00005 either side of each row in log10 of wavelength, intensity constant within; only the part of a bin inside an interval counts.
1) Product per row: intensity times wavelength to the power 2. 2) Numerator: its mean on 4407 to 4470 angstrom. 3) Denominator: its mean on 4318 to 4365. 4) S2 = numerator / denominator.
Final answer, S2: 1.3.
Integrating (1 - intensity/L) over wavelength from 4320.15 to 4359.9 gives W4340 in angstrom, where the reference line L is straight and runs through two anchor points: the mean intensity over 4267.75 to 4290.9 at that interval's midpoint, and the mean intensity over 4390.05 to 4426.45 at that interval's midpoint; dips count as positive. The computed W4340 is 9.7 angstrom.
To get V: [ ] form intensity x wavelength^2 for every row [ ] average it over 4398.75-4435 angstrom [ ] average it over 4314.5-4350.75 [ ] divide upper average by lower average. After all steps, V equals 1.30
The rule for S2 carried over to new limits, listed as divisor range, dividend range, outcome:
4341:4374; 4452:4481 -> 1.21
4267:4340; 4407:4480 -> 1.08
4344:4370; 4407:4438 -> 1.20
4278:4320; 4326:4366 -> 0.77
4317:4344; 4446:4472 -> 1.33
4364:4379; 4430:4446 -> 1.11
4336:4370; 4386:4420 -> 1.23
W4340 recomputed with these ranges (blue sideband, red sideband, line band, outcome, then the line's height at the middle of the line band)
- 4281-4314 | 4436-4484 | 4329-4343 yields 4.43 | 9.49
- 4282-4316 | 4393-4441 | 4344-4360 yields 3.24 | 9.35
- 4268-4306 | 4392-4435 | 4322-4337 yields 3.49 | 9.61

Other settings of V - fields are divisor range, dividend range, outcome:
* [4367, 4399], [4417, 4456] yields 1.07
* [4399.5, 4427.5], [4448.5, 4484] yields 1.01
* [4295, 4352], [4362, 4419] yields 1.13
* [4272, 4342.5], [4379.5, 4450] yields 1.08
